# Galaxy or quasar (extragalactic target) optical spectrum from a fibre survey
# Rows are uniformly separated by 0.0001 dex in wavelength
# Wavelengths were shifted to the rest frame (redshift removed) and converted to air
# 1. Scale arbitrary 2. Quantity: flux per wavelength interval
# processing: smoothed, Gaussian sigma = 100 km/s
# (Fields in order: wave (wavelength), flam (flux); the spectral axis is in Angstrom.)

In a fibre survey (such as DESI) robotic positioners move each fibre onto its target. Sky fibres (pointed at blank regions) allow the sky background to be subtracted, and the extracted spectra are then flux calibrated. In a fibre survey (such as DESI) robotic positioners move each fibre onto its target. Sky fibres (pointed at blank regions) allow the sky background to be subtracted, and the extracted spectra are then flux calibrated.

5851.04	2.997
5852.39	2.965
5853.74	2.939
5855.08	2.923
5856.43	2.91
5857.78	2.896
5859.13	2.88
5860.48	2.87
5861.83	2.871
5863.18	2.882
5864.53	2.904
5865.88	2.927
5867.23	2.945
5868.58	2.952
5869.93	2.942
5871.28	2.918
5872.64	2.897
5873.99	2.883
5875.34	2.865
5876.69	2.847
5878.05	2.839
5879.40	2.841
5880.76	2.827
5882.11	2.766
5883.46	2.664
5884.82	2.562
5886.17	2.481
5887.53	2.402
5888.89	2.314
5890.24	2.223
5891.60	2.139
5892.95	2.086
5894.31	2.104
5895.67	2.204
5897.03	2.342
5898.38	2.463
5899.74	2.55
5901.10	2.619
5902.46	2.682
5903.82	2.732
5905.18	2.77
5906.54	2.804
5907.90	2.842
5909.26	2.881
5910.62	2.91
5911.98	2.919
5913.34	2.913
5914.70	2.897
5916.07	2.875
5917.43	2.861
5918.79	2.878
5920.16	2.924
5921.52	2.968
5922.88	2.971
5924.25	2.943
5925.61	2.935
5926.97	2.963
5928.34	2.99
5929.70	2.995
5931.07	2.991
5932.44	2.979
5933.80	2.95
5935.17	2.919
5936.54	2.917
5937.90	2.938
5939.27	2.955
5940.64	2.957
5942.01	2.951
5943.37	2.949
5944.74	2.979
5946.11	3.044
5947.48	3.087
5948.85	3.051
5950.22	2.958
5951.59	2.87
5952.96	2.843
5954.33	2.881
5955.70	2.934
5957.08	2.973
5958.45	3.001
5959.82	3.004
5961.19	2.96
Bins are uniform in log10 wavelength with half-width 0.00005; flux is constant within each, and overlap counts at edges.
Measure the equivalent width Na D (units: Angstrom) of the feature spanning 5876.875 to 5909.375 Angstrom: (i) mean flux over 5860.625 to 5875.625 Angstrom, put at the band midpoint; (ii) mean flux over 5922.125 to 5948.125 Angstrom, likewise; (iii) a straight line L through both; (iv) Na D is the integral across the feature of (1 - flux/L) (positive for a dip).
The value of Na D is 4.3 Angstrom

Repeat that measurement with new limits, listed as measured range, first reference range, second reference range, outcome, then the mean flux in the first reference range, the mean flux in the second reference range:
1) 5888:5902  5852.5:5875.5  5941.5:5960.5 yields 3.0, 2.91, 2.97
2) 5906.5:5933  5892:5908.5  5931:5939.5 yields -1.7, 2.51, 2.95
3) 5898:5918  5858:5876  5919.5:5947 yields 1.0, 2.9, 2.96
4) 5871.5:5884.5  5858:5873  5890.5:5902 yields -0.8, 2.91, 2.32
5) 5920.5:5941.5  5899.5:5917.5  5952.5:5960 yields -0.7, 2.81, 2.94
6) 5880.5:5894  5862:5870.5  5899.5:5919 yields 2.1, 2.92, 2.81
